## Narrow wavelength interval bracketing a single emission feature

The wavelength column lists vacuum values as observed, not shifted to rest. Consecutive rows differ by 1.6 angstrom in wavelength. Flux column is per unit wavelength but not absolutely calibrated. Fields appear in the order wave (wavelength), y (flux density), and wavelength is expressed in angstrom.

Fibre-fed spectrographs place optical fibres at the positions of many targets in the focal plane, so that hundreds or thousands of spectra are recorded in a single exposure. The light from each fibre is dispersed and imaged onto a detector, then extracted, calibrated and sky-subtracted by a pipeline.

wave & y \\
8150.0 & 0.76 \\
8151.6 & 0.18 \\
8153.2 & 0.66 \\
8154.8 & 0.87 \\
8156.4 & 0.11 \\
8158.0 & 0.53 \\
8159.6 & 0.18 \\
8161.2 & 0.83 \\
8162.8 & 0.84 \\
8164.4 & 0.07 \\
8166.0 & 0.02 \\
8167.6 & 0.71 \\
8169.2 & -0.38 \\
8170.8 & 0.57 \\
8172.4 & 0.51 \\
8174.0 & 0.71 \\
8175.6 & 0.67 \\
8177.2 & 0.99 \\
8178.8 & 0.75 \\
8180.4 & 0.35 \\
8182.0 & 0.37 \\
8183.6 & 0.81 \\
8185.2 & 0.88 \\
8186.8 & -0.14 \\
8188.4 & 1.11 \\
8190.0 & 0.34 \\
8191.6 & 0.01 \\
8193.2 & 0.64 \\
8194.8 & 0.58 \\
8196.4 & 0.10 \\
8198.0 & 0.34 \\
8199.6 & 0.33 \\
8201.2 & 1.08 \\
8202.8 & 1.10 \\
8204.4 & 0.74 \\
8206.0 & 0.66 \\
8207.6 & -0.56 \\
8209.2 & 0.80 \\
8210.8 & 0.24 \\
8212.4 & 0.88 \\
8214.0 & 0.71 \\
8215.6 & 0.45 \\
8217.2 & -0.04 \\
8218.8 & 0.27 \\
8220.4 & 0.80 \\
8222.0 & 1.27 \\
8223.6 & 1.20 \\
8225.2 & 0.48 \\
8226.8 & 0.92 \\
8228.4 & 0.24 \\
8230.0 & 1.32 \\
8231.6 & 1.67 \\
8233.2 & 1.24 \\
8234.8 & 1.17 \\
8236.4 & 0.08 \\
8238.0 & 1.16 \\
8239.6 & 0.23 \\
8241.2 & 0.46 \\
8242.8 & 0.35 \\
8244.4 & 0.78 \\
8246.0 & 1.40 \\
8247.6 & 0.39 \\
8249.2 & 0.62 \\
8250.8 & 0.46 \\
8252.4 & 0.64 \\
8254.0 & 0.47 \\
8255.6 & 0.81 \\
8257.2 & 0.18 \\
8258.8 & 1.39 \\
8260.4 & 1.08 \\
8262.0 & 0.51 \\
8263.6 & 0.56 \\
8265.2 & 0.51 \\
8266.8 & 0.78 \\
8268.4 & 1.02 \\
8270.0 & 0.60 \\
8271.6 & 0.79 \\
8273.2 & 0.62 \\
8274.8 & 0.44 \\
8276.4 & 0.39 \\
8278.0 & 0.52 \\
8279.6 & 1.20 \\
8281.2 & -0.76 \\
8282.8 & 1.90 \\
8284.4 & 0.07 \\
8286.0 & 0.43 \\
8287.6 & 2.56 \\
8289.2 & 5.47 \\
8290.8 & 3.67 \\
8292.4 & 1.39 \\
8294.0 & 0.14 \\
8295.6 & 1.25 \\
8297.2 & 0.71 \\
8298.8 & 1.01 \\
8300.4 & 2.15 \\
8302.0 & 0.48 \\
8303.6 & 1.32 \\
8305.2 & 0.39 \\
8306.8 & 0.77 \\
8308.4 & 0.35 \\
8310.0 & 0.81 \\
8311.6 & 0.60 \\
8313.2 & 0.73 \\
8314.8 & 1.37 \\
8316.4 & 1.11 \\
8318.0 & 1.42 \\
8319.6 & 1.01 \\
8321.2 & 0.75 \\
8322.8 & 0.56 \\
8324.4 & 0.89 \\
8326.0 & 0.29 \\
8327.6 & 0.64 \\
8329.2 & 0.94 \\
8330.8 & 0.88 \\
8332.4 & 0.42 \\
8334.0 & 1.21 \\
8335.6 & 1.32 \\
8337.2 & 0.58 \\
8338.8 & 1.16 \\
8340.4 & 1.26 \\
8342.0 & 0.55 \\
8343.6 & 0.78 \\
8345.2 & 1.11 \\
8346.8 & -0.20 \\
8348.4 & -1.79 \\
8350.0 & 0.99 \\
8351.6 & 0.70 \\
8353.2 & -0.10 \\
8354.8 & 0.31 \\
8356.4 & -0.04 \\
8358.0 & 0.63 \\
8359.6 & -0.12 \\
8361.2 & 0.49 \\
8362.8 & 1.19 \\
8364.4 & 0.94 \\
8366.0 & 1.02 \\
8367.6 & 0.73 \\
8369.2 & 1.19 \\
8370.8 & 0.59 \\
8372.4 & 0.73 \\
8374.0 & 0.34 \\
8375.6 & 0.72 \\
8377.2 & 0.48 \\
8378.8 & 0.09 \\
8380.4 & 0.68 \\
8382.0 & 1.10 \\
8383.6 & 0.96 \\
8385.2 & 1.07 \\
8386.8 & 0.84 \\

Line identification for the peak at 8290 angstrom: H-alpha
